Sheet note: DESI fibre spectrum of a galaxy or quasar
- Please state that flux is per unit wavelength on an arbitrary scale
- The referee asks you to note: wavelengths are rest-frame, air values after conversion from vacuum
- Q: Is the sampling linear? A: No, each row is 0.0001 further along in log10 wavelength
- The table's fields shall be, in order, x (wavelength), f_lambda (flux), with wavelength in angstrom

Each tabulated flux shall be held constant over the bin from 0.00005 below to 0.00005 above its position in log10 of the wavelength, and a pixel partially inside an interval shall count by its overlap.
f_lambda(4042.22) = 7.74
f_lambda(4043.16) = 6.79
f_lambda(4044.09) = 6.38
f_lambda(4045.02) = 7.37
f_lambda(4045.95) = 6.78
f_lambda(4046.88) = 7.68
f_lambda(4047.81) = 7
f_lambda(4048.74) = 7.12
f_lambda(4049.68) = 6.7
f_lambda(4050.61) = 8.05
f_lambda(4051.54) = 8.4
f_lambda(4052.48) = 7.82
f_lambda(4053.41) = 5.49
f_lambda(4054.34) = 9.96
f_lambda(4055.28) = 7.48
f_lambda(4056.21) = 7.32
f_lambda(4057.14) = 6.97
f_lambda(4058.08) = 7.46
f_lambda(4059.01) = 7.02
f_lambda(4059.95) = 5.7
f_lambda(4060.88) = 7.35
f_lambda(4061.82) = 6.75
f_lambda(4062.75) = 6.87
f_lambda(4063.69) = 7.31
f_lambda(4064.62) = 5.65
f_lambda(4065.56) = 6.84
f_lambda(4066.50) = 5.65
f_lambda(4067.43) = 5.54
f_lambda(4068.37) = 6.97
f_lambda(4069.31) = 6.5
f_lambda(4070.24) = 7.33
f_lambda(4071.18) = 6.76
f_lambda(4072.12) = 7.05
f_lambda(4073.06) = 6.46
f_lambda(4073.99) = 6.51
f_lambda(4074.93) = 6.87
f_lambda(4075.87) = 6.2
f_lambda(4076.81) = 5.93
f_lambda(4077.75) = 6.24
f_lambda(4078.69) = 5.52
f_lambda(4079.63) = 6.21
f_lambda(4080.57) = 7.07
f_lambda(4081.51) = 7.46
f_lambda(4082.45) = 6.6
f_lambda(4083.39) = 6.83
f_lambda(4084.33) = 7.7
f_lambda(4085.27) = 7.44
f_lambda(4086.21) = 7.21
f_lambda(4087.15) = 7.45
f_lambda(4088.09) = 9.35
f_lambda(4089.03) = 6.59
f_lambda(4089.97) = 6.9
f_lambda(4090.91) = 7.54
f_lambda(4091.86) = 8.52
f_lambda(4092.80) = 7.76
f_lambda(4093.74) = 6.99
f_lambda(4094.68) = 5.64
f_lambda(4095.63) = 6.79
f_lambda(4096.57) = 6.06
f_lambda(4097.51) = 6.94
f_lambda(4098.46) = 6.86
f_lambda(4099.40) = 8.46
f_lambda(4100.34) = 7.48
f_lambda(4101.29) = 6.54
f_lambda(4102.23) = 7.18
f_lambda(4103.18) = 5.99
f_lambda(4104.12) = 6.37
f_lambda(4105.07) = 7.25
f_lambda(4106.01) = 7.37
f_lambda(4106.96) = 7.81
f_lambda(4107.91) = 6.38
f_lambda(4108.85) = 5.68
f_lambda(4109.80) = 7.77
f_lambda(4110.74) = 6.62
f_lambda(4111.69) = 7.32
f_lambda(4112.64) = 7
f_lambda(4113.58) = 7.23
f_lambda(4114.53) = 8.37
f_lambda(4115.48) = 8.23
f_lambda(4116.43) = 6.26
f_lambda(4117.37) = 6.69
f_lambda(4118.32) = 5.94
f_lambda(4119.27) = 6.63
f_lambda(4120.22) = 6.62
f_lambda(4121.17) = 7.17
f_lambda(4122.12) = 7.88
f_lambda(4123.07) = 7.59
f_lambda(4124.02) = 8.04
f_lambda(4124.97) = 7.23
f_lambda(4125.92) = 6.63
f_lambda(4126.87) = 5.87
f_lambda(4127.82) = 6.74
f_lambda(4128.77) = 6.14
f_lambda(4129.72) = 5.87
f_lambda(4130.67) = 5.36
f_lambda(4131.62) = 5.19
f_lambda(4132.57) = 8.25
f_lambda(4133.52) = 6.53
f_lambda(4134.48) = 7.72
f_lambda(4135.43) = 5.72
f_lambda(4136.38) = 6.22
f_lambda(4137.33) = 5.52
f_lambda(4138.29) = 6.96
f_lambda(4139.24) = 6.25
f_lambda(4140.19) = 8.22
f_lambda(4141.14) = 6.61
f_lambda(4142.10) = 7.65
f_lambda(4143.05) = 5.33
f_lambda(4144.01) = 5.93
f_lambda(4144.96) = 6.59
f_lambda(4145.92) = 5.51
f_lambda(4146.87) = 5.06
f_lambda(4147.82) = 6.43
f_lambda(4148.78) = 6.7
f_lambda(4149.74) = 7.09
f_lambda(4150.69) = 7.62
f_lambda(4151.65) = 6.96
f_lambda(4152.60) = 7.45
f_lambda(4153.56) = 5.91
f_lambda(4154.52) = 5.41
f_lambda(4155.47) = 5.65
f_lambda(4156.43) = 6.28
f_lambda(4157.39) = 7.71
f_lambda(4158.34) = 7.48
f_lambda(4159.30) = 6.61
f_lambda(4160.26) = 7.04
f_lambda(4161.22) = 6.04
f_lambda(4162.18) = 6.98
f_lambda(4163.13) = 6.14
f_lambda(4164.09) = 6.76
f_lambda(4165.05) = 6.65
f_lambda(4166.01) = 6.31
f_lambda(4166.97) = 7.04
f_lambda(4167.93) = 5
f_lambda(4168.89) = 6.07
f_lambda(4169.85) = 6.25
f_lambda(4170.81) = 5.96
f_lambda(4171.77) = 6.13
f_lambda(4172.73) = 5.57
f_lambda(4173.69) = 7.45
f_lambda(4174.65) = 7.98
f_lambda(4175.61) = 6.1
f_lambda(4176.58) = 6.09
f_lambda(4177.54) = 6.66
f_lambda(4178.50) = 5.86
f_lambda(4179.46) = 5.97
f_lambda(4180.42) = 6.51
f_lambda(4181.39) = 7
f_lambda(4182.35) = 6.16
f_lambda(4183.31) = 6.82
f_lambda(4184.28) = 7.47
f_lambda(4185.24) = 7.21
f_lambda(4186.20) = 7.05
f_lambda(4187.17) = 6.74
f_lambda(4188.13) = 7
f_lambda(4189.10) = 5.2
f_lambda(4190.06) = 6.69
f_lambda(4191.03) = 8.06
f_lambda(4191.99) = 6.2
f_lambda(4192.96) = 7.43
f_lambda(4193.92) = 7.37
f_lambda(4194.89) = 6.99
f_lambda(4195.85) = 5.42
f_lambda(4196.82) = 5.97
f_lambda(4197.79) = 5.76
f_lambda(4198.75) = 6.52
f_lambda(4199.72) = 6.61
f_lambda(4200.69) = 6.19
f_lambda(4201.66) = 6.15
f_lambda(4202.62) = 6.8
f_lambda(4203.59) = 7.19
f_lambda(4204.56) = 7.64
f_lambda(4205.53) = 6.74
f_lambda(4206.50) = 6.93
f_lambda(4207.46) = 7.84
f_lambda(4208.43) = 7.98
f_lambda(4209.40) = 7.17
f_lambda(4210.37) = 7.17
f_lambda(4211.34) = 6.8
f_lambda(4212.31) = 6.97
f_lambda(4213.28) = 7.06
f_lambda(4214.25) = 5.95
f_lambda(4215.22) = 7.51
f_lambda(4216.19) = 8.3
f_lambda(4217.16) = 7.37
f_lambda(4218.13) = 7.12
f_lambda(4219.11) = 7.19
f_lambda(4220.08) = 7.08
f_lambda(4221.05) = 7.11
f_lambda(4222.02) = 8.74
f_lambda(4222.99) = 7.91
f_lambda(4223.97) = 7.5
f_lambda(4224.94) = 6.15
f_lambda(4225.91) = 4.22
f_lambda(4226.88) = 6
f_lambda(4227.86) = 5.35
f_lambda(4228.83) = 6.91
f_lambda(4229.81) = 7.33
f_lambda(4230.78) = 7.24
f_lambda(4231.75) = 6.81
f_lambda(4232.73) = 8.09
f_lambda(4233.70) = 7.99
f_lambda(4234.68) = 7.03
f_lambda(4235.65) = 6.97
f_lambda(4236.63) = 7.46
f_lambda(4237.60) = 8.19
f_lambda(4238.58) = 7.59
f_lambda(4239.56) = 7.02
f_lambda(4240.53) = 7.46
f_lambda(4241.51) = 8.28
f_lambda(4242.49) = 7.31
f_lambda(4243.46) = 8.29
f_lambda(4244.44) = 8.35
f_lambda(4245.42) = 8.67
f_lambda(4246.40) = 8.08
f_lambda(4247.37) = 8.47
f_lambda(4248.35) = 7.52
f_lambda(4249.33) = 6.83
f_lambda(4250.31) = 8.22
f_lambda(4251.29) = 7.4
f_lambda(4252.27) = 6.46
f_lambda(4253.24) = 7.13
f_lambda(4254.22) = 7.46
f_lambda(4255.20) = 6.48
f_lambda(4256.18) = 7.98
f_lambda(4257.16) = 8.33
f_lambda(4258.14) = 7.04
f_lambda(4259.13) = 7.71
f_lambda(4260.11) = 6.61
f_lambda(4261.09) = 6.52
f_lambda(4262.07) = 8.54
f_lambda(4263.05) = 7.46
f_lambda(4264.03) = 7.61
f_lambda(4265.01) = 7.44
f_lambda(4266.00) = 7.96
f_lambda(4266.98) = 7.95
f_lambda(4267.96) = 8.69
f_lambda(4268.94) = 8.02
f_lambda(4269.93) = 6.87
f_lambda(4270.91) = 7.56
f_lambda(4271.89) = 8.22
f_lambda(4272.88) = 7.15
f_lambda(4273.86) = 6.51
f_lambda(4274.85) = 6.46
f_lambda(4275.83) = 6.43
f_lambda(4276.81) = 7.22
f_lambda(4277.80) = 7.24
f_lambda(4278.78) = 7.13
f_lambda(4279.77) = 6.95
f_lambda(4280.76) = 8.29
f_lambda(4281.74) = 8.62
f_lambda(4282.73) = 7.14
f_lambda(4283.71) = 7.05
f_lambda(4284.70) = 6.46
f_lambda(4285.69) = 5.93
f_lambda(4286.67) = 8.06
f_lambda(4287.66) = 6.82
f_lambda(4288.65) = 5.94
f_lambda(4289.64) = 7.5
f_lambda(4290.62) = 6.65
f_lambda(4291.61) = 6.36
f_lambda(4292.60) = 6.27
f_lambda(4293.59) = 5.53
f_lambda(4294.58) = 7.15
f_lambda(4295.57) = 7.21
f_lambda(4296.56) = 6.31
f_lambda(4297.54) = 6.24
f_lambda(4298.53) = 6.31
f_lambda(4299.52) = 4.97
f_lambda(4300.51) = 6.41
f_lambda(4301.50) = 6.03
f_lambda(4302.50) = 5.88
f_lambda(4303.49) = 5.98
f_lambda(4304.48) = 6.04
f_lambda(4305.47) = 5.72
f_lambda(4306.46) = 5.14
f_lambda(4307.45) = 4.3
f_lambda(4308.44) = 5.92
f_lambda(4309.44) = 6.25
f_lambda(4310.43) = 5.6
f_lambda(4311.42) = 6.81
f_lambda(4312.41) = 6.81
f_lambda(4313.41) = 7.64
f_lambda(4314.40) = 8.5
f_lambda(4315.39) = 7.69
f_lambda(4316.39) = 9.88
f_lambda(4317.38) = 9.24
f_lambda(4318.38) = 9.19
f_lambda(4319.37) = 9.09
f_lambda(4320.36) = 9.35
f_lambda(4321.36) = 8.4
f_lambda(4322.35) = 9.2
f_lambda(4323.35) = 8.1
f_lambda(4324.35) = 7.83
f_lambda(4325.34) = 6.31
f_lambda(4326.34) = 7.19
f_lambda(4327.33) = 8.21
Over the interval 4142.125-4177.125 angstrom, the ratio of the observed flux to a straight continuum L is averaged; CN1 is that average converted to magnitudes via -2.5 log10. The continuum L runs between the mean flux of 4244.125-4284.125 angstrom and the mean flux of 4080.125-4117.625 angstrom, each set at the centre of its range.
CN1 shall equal 0.13 mag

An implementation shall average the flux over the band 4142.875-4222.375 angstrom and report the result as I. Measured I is 6.69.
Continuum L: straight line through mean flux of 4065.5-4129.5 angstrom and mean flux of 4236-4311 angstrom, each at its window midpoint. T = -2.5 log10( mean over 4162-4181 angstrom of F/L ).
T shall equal 0.10 mag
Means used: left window 6.92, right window 7.05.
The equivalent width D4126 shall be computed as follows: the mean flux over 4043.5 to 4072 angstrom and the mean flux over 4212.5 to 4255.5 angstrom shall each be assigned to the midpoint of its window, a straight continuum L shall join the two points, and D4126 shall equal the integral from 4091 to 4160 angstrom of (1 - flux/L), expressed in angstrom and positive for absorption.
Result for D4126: 3.3 angstrom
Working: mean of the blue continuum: 7.01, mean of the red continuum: 7.31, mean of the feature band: 6.78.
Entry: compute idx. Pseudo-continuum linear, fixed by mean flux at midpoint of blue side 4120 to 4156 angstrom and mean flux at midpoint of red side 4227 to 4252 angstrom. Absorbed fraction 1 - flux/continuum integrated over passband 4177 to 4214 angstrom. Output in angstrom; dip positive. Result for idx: 1.79 angstrom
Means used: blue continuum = 6.57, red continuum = 7.52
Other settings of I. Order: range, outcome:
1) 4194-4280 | 7.23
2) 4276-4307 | 6.59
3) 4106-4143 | 6.83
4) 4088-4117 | 7.11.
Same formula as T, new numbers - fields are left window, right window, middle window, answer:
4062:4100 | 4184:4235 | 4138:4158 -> 0.06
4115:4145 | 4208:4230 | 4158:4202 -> 0.05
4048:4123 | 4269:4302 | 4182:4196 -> 0.01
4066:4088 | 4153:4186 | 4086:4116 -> -0.08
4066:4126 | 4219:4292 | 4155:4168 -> 0.08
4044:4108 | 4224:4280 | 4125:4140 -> 0.11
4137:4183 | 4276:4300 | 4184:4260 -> -0.08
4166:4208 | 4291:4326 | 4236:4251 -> -0.16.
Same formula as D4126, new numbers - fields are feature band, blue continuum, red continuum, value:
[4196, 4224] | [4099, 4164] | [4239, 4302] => -0.2 angstrom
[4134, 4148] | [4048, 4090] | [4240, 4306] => 1.3 angstrom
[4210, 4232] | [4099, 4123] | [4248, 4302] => 0.4 angstrom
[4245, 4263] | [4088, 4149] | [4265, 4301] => -1.4 angstrom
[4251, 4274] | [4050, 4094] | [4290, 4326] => -1.7 angstrom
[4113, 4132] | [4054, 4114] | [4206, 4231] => 0.5 angstrom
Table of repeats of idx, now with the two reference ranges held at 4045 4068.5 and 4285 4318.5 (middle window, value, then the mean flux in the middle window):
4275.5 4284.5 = -0.9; 7.33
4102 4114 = 0.1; 6.91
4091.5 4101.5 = -0.2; 7.1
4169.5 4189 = 0.7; 6.57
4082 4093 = -0.8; 7.49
